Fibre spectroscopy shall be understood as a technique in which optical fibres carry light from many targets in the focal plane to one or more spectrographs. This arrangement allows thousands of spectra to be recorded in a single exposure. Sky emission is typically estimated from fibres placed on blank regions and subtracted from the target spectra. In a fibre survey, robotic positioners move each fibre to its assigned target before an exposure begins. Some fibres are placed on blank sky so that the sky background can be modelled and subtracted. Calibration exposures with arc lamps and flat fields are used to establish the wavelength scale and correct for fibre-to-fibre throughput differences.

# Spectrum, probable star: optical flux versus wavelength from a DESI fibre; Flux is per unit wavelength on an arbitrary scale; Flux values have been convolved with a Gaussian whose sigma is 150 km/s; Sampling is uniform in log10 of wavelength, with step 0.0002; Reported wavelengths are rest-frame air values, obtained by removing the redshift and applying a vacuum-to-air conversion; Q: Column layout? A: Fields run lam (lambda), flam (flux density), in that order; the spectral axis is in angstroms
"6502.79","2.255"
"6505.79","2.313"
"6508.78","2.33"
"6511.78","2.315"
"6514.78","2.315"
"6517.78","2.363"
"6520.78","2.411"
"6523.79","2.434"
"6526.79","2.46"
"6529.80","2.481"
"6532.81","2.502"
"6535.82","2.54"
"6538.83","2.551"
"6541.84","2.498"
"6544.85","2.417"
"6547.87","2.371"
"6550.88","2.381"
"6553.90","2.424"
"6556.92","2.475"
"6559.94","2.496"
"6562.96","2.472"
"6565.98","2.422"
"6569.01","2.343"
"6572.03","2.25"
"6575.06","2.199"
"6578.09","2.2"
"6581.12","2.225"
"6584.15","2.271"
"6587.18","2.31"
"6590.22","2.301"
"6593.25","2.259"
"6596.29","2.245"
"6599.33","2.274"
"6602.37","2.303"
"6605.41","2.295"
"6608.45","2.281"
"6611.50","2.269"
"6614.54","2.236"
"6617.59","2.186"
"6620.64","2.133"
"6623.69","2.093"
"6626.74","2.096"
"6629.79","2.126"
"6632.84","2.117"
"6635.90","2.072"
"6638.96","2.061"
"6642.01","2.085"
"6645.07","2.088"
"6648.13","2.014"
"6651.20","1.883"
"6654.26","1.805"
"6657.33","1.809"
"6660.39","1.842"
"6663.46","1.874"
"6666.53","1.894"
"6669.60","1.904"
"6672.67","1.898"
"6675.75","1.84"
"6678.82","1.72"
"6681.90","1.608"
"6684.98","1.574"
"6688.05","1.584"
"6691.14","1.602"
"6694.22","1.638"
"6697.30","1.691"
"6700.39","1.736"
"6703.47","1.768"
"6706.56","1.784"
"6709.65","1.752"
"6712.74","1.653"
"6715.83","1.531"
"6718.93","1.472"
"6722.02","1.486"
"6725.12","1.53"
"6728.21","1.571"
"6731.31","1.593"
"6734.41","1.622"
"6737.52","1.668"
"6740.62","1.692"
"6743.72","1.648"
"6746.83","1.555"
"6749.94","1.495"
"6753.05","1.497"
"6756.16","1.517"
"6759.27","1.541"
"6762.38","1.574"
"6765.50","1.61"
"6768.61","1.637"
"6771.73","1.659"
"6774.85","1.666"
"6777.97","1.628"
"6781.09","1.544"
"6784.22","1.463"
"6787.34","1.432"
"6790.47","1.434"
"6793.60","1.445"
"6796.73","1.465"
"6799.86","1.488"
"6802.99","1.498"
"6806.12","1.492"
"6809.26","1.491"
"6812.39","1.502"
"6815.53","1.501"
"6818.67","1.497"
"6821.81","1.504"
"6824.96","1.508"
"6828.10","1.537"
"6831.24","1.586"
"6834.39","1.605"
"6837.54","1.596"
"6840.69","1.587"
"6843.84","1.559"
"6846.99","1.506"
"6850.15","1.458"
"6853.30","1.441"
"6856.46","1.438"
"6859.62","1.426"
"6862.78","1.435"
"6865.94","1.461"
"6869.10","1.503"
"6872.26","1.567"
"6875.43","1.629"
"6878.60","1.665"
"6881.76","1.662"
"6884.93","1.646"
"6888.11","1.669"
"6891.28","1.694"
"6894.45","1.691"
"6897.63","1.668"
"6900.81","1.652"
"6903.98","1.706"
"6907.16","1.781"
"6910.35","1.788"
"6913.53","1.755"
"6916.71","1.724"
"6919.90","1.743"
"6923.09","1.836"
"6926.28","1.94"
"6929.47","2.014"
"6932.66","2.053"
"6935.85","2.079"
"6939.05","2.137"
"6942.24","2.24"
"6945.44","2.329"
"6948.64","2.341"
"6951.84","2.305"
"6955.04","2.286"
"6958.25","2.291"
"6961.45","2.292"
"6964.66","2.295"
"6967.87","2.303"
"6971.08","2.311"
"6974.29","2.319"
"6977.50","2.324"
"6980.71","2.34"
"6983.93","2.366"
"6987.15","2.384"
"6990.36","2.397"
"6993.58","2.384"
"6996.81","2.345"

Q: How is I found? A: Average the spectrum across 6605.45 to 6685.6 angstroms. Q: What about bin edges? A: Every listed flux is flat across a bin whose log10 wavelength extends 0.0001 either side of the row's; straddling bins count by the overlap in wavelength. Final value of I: 1.99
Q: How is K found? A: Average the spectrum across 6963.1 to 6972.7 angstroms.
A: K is 2.3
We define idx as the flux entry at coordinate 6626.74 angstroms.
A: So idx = 2.096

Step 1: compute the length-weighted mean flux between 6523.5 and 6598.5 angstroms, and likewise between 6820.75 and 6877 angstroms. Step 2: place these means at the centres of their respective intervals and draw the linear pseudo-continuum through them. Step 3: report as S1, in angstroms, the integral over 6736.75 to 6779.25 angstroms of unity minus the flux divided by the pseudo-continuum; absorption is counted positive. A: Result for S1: 4.6 angstroms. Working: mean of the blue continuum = 2.38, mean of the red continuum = 1.52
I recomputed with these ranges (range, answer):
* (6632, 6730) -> 1.77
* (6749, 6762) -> 1.52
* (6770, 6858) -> 1.52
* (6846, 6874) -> 1.47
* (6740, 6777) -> 1.59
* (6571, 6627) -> 2.24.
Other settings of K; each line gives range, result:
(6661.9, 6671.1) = 1.89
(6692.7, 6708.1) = 1.72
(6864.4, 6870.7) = 1.48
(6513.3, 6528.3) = 2.4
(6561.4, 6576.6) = 2.34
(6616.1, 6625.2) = 2.14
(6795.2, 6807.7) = 1.49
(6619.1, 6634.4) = 2.11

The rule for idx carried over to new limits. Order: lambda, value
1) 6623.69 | 2.093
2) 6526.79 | 2.46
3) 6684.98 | 1.574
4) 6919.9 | 1.743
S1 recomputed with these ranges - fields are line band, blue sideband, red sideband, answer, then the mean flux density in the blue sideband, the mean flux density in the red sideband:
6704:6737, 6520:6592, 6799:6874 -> 4.7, 2.39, 1.51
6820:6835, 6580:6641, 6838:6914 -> 1.4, 2.21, 1.6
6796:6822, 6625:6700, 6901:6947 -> 5.6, 1.87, 1.93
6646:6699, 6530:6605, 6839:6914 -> 8.2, 2.36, 1.6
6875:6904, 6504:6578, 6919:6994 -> 7.5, 2.4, 2.22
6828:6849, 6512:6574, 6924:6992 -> 6.7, 2.43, 2.25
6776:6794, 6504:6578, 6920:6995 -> 6.3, 2.4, 2.23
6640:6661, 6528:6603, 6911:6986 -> 3.5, 2.37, 2.15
